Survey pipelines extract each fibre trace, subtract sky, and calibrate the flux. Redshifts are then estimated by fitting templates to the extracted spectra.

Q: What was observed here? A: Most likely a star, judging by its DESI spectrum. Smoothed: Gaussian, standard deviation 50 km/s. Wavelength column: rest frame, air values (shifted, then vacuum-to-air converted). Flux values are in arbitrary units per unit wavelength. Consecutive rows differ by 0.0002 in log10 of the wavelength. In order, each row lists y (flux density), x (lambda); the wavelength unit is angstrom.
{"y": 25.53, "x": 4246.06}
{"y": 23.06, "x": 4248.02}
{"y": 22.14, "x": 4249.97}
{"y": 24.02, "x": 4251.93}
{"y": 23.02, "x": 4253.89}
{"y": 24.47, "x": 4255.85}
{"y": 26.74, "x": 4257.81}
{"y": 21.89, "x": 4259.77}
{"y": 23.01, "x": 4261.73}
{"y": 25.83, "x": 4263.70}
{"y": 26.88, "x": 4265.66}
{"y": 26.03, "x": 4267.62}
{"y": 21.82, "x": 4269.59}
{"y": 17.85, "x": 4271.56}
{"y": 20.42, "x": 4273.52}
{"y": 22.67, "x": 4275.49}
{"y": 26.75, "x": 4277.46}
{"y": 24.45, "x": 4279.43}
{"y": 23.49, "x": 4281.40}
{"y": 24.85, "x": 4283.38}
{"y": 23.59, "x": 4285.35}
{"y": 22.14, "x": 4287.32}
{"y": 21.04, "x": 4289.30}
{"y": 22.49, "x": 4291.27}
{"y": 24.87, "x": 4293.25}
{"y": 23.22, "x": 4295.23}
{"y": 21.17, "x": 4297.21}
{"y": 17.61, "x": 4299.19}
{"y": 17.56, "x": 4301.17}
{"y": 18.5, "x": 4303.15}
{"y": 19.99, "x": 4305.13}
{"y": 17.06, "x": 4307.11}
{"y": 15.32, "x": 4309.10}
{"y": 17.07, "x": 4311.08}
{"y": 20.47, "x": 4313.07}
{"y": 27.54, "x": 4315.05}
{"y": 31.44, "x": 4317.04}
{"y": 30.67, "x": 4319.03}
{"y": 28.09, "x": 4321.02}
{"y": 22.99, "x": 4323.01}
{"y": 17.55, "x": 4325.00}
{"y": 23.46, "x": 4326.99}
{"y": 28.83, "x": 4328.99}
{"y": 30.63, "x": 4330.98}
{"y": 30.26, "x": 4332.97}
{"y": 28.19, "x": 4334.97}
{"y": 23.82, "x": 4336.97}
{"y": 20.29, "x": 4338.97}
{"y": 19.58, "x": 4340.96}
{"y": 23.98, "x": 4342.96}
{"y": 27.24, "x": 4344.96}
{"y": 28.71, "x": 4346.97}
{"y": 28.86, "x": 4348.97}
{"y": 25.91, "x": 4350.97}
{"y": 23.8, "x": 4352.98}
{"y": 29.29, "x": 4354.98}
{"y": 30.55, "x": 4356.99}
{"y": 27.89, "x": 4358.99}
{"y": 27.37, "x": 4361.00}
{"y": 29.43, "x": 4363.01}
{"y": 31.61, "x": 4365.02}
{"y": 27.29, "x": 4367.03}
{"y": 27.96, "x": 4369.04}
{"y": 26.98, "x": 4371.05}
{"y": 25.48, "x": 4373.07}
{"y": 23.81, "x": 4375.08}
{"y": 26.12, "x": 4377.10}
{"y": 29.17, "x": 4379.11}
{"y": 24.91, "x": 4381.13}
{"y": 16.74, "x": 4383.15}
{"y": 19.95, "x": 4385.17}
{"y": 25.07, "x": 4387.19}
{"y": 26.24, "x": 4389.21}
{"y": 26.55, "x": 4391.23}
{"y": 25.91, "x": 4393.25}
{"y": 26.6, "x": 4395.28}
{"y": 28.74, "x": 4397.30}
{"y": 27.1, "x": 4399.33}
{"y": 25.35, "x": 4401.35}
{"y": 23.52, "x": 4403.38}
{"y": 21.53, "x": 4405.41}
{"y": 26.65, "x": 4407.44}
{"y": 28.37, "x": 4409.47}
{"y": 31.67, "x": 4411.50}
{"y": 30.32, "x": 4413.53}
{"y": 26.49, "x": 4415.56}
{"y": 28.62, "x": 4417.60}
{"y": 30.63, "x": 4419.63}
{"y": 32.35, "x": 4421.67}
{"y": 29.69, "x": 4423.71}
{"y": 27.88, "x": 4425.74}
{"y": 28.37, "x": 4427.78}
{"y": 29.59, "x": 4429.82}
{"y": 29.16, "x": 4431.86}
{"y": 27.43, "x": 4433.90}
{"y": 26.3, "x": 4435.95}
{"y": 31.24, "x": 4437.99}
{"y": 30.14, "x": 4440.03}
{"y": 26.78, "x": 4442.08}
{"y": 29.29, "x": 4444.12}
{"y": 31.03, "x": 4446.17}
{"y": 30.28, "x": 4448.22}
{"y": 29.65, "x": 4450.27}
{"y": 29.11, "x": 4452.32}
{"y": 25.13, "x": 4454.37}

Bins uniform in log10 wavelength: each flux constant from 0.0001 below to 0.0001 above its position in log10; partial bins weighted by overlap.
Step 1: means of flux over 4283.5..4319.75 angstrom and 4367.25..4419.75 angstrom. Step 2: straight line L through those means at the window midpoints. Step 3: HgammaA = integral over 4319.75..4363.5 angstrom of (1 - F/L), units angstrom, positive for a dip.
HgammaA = -4.7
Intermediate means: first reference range 21.8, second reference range 26.1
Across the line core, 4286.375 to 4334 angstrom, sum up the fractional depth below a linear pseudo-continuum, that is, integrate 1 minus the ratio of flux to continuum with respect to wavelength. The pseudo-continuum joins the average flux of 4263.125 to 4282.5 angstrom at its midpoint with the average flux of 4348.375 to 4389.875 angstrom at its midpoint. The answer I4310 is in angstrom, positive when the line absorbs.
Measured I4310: 3.4 angstrom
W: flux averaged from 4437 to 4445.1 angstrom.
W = 29.4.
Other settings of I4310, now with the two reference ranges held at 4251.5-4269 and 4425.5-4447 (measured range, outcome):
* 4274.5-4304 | 3.5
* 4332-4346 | 0.9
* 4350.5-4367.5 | -0.8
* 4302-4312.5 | 3.3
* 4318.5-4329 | 0.6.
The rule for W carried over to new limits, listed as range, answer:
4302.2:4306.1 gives 19.3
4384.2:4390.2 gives 23.8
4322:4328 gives 21.3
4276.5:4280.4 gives 25.6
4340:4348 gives 24.9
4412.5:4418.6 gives 28.5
